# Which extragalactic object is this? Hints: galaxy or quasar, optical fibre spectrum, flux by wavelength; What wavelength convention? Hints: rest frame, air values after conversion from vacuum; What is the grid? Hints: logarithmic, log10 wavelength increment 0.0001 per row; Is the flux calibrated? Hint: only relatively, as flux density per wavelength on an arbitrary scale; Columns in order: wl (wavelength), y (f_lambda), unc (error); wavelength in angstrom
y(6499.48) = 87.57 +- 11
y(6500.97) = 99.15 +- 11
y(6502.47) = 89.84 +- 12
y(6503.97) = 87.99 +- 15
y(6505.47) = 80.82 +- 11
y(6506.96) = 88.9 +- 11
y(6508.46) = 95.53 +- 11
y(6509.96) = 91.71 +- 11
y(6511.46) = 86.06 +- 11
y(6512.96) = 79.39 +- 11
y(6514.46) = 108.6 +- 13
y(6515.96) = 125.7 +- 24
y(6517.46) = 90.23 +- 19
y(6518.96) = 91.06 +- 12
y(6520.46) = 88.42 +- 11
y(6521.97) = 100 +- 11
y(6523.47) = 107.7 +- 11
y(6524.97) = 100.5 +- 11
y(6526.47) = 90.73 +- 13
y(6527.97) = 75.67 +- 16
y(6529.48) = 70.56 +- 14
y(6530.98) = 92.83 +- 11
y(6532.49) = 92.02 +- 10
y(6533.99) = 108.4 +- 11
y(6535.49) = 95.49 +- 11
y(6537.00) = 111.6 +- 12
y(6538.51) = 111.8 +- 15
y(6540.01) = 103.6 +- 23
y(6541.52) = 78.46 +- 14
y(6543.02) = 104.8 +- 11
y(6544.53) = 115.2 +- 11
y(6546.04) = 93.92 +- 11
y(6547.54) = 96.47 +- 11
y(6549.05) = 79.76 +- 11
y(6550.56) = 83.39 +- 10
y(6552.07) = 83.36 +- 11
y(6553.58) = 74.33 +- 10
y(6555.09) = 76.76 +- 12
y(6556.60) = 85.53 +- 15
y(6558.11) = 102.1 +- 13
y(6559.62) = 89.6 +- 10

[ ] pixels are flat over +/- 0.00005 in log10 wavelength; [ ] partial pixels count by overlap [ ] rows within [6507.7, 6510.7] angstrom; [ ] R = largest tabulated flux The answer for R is 95.53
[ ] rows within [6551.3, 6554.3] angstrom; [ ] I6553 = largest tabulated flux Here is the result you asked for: 83.36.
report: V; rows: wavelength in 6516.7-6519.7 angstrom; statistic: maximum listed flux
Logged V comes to 91.06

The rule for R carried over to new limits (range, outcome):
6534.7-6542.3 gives 111.8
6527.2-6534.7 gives 108.4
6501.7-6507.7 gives 89.84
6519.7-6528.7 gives 107.7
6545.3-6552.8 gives 96.47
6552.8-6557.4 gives 85.53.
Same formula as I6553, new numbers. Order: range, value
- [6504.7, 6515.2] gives 108.6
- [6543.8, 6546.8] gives 115.2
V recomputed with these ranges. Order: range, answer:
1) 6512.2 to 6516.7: 125.7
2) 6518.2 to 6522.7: 100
